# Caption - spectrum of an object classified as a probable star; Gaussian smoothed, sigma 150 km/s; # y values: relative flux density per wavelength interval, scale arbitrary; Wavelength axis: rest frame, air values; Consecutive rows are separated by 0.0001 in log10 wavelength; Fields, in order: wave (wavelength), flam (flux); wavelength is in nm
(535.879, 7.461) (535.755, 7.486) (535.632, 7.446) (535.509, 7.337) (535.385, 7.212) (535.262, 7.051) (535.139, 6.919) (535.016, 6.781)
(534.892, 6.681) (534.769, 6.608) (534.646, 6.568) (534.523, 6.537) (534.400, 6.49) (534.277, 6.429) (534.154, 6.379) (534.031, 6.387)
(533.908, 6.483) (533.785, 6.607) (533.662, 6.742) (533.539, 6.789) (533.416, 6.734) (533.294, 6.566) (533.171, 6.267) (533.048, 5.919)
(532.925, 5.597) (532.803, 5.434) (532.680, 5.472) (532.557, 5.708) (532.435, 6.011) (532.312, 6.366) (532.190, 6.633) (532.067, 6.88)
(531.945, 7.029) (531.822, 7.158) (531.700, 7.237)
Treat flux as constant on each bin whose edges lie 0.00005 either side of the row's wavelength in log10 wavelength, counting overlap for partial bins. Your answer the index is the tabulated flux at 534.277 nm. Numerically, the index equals 6.429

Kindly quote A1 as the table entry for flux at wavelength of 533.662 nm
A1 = 6.742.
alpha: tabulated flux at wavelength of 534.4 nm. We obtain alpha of 6.49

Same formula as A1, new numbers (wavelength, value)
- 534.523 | 6.537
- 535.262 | 7.051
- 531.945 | 7.029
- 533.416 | 6.734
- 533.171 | 6.267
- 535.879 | 7.461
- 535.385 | 7.212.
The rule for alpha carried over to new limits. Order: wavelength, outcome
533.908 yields 6.483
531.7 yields 7.237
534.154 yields 6.379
